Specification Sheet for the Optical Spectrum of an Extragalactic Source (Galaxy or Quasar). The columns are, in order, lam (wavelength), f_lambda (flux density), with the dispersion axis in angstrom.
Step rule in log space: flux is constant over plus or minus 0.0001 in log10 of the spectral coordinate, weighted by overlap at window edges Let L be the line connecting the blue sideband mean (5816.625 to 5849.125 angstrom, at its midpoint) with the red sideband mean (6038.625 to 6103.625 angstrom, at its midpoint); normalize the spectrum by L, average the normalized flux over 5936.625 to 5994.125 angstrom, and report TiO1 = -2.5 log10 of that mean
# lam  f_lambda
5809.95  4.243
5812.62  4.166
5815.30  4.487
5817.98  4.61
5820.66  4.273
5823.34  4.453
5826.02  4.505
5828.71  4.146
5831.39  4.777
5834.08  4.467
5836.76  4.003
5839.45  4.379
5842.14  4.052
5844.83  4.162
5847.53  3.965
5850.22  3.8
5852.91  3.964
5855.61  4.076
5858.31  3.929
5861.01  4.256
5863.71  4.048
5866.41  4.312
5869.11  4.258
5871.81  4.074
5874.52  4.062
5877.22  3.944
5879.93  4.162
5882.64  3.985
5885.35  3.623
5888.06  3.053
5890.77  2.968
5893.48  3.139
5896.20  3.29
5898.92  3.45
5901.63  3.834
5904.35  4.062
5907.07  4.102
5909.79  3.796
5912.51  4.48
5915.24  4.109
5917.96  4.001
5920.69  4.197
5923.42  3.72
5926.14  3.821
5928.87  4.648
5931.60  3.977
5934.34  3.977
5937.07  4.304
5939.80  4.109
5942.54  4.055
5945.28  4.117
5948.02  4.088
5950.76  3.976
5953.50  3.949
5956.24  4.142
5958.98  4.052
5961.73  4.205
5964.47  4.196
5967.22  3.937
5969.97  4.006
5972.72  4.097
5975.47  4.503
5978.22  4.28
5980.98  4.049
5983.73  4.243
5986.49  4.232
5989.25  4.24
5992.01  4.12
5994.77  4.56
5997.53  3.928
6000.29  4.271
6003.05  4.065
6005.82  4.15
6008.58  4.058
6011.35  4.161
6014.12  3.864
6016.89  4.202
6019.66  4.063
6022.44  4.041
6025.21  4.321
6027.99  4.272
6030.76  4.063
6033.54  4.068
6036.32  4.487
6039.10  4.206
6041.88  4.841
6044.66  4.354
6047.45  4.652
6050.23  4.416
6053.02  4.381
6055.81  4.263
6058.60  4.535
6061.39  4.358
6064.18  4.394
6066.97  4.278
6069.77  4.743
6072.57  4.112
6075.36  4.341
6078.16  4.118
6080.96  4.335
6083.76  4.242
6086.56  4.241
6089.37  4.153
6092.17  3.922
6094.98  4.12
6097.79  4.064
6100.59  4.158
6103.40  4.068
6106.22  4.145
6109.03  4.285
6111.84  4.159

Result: 0.04 mag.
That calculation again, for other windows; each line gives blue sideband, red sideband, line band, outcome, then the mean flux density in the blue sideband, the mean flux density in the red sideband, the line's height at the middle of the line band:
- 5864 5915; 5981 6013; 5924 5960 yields -0.025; 3.82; 4.18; 4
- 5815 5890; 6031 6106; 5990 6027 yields 0.027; 4.12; 4.3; 4.25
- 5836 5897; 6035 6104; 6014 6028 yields 0.021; 3.89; 4.31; 4.21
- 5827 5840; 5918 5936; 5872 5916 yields 0.111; 4.36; 4.06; 4.16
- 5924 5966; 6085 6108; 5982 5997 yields -0.039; 4.1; 4.11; 4.1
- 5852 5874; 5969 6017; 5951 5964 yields 0.018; 4.11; 4.17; 4.15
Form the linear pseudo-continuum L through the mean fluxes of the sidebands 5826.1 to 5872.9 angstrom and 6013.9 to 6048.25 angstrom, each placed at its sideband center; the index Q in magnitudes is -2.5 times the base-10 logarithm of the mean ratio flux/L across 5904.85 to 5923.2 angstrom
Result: 0.031 mag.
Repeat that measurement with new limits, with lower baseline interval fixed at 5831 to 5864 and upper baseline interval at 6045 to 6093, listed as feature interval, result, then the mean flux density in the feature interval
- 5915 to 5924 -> 0.05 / 4.02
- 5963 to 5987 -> 0.02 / 4.17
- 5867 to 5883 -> 0.01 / 4.1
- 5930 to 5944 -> 0.03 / 4.09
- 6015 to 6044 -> 0.01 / 4.25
